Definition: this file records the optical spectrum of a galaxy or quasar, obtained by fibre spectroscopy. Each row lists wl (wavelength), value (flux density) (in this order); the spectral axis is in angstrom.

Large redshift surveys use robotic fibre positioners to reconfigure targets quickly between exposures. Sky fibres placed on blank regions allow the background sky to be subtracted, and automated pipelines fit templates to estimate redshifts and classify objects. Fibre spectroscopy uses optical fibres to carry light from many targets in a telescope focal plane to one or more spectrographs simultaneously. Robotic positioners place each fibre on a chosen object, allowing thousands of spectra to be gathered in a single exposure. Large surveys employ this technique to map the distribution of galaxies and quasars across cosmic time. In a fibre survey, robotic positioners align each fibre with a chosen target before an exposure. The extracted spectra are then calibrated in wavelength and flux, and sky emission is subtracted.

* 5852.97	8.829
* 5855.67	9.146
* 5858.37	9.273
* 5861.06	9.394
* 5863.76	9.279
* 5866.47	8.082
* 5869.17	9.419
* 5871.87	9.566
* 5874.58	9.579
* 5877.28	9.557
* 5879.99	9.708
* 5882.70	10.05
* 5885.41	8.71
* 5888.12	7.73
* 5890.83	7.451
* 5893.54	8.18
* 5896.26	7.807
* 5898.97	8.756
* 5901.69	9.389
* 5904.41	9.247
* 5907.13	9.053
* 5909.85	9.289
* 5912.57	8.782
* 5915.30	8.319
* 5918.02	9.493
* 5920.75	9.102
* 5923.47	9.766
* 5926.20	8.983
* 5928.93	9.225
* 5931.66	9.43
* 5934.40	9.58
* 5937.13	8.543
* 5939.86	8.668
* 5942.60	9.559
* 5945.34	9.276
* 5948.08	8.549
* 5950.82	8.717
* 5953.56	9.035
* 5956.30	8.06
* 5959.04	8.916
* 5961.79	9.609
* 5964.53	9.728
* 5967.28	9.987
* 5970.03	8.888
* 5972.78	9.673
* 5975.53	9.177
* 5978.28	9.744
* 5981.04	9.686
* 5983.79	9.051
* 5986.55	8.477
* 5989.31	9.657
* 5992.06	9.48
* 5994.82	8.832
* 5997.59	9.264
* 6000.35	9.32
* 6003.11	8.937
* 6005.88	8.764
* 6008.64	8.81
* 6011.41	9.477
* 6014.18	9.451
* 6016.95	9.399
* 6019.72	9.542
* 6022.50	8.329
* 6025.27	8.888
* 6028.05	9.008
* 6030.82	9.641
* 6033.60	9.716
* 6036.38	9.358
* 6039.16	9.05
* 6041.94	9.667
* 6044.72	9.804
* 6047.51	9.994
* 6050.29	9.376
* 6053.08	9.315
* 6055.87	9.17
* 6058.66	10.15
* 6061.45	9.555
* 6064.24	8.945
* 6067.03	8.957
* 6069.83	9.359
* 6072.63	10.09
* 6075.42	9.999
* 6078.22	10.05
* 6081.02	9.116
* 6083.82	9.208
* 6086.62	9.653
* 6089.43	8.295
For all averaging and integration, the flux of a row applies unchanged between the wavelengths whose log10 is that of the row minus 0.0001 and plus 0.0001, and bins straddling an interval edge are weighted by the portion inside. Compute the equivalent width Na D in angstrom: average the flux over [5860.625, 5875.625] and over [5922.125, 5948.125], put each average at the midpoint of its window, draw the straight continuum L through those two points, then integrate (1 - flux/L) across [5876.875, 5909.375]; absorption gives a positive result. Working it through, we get 1.4 angstrom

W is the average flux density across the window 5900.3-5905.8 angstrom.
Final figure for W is 9.31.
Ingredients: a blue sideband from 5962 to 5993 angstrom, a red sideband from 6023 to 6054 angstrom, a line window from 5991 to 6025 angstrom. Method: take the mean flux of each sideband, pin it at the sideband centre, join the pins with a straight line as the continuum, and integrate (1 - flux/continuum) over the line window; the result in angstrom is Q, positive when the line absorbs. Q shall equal 1.1 angstrom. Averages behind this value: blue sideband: 9.42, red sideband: 9.41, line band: 9.12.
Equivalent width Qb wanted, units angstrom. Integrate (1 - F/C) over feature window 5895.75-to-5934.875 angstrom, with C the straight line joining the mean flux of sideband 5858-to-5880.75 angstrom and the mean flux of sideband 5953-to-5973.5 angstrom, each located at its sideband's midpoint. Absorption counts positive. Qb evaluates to 0.7 angstrom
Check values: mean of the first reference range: 9.31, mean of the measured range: 9.1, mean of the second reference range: 9.23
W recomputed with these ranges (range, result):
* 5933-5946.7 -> 9.12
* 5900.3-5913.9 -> 9.15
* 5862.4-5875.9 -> 9.18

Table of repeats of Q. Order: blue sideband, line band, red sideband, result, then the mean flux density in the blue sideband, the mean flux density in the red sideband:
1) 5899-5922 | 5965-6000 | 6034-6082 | -0.17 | 9.06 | 9.53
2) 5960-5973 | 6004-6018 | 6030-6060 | 0.57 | 9.55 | 9.56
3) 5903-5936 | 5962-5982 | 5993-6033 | -0.87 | 9.18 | 9.13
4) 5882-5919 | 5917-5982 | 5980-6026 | -2.26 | 8.7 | 9.14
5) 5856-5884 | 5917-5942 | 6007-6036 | 0.31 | 9.38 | 9.23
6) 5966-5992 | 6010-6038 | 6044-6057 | 0.56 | 9.38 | 9.52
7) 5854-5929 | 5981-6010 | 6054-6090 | 0.54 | 9.01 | 9.45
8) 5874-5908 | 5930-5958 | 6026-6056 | 0.36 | 8.84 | 9.46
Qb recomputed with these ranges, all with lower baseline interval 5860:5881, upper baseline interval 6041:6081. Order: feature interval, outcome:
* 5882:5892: 1.0 angstrom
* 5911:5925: 0.4 angstrom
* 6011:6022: 0.2 angstrom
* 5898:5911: 0.3 angstrom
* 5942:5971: 1.0 angstrom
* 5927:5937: 0.1 angstrom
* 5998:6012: 0.7 angstrom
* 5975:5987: 0.2 angstrom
